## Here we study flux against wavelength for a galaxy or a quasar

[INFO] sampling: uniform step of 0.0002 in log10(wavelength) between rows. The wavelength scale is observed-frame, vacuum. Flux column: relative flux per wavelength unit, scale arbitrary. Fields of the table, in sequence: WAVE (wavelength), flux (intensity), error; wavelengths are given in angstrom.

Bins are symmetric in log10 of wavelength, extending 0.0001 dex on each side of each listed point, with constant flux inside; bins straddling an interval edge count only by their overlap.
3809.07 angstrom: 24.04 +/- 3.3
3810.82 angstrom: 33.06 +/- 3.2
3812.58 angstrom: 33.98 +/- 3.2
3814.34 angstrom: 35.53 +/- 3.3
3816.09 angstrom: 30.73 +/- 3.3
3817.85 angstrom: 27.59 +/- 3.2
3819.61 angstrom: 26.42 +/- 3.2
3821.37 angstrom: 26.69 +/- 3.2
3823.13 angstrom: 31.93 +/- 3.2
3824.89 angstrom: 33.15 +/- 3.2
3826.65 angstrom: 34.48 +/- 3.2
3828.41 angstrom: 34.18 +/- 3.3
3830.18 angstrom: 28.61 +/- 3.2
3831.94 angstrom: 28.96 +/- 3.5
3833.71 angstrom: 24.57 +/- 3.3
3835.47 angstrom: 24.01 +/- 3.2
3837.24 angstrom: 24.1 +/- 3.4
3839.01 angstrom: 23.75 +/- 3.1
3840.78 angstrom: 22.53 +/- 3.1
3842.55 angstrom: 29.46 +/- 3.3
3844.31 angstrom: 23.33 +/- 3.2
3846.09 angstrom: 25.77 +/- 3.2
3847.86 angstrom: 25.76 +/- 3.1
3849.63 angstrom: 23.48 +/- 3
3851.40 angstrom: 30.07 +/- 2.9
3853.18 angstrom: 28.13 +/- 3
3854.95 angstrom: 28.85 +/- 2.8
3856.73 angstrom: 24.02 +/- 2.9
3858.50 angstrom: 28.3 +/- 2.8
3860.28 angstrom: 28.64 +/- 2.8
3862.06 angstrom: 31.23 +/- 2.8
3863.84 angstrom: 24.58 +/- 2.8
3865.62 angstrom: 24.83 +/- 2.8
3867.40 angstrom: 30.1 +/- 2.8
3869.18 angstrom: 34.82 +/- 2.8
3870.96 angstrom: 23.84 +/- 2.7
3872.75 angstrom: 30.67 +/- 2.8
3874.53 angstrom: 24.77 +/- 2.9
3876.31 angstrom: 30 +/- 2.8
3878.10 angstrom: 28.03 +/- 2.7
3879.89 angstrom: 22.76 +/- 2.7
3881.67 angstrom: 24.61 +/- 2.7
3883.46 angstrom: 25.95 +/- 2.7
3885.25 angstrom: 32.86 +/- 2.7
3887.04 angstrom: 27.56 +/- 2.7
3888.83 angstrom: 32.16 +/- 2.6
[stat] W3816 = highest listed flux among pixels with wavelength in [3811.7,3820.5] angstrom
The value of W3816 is 35.53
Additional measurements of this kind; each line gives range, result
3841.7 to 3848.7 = 29.46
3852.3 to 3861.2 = 28.85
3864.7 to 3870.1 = 34.82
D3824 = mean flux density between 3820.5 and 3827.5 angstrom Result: 31.6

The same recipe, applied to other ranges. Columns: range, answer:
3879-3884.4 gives 24.5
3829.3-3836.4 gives 26.5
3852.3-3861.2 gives 27.6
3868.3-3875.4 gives 28.5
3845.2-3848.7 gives 25.7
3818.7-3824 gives 28.3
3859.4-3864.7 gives 28.2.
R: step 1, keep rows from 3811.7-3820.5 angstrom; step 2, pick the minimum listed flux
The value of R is 26.42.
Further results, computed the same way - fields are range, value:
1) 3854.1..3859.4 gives 24.02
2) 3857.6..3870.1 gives 24.58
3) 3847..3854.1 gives 23.48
